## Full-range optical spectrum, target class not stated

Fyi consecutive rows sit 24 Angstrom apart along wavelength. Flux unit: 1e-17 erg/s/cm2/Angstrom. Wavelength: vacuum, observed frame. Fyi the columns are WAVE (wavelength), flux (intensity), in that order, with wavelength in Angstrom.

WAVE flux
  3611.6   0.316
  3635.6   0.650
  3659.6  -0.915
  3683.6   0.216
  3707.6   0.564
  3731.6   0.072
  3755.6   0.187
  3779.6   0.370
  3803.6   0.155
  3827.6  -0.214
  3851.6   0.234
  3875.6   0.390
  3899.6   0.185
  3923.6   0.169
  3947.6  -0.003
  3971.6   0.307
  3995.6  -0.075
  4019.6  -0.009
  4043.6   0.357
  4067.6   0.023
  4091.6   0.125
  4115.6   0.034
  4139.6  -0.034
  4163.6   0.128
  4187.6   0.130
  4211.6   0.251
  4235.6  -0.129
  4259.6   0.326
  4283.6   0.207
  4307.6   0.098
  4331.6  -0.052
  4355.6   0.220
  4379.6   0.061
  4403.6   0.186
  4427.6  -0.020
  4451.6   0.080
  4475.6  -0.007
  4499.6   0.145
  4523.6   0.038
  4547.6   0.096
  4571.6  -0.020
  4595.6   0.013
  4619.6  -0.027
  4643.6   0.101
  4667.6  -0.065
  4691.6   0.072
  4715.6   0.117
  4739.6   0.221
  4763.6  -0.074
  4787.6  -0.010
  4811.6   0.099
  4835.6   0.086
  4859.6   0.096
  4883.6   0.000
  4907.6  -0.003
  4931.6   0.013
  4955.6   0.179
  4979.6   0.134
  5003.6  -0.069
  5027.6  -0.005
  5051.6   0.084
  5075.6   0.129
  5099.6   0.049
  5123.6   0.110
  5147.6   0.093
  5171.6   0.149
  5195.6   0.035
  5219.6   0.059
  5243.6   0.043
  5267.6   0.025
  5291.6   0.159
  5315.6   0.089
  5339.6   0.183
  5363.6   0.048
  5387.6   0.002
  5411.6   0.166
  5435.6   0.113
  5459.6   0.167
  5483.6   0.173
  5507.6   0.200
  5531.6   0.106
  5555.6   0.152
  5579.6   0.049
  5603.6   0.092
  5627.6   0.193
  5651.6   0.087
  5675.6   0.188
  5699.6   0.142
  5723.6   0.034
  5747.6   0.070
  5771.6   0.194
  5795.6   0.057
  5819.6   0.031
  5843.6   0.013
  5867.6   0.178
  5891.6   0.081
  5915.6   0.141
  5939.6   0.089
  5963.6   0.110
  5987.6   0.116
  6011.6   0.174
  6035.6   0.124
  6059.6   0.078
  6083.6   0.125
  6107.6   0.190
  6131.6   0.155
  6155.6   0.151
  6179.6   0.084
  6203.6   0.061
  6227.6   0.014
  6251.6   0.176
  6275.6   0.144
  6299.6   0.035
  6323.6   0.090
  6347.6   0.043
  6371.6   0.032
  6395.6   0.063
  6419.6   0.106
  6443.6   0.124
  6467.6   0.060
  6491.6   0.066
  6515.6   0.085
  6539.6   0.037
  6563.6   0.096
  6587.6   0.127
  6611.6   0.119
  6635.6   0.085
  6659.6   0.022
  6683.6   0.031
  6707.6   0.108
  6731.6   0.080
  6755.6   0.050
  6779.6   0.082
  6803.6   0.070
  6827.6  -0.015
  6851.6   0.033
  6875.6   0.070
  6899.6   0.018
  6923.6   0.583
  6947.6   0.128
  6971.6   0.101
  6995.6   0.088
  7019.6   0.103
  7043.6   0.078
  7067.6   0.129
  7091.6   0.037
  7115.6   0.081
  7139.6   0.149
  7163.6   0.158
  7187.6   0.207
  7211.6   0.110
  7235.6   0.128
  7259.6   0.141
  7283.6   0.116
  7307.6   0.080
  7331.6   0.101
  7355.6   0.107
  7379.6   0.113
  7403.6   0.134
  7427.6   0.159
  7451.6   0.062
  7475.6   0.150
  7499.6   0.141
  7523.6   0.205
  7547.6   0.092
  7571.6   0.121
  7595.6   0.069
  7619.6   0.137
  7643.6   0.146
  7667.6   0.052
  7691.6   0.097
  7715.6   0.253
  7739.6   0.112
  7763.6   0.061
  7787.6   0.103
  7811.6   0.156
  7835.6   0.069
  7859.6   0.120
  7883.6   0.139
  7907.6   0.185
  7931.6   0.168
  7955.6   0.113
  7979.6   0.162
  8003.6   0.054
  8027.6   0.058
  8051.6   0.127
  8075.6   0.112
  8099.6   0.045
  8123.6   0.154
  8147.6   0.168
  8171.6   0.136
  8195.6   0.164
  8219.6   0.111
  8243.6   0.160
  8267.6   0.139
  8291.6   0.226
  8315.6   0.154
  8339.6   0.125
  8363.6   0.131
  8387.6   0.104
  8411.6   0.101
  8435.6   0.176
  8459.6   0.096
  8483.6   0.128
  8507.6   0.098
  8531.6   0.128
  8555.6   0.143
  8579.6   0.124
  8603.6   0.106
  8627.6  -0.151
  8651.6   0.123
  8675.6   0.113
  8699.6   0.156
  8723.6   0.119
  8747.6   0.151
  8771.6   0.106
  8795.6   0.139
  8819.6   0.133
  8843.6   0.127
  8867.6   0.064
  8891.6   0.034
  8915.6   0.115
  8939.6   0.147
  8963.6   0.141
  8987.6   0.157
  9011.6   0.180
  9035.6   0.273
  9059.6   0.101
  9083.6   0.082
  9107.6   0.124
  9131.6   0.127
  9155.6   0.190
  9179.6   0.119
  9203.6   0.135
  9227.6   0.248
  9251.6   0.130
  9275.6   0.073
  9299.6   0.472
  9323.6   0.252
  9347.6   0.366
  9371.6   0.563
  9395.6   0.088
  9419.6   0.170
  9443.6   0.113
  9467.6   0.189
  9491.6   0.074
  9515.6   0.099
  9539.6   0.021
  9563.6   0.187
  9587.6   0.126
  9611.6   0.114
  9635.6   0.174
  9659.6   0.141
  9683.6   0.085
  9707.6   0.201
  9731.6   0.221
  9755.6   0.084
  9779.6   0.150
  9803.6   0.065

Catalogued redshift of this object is 0.86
